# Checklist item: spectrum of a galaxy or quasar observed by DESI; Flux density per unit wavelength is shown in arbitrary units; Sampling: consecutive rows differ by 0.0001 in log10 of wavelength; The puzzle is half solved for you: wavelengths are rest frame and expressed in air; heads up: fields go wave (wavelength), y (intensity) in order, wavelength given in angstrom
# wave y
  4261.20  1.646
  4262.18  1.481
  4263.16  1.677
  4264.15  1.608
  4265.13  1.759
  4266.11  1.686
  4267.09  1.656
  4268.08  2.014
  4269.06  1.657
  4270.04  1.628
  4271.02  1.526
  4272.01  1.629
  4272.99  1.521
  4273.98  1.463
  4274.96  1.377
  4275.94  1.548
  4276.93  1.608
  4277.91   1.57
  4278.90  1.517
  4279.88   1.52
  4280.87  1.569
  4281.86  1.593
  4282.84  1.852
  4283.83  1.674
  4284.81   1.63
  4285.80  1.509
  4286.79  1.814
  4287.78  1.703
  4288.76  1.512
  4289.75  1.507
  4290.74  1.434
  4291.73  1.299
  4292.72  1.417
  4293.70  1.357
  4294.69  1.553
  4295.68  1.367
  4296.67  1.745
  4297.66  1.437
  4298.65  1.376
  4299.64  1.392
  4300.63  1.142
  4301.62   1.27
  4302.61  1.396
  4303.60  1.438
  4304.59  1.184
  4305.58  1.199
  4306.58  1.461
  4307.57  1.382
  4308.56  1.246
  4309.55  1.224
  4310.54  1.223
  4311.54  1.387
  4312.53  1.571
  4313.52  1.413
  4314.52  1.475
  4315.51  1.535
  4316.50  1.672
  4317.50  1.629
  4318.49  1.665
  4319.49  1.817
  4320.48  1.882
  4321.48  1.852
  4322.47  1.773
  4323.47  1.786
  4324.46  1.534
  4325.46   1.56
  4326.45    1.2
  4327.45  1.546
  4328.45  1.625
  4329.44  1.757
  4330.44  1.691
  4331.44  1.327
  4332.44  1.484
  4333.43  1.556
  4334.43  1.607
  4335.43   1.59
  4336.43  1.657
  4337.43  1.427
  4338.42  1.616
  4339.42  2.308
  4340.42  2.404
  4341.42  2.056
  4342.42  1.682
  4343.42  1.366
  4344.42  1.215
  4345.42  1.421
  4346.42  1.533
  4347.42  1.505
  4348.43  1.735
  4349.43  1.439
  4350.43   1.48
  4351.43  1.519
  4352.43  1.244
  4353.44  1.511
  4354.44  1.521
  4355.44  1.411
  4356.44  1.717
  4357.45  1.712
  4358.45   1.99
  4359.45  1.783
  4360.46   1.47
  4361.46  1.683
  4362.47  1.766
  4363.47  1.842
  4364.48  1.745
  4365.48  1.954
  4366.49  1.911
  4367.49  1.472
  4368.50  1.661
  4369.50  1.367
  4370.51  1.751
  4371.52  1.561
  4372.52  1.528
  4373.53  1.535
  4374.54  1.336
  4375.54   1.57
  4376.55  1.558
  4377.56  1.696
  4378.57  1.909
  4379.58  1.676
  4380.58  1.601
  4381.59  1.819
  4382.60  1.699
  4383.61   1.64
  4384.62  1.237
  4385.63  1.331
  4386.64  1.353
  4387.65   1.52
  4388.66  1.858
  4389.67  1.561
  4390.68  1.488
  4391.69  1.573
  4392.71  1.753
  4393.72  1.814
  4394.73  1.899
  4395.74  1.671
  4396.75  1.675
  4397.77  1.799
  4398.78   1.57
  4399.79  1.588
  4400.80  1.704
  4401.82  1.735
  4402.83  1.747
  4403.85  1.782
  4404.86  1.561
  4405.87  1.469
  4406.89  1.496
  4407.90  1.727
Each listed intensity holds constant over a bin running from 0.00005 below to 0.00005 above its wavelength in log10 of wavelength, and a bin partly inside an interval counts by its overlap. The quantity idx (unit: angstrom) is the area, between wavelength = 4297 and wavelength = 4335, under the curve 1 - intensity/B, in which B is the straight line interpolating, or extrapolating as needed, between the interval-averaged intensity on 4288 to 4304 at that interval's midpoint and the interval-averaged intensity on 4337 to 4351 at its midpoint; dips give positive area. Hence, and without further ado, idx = 0.7 angstrom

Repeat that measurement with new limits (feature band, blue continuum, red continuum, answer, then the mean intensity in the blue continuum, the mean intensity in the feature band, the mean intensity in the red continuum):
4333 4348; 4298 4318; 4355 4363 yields -0.8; 1.38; 1.66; 1.69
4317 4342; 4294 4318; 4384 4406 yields -3.9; 1.4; 1.69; 1.63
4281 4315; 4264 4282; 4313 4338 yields 3.3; 1.6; 1.45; 1.6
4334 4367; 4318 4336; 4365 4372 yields -0.3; 1.62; 1.66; 1.67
